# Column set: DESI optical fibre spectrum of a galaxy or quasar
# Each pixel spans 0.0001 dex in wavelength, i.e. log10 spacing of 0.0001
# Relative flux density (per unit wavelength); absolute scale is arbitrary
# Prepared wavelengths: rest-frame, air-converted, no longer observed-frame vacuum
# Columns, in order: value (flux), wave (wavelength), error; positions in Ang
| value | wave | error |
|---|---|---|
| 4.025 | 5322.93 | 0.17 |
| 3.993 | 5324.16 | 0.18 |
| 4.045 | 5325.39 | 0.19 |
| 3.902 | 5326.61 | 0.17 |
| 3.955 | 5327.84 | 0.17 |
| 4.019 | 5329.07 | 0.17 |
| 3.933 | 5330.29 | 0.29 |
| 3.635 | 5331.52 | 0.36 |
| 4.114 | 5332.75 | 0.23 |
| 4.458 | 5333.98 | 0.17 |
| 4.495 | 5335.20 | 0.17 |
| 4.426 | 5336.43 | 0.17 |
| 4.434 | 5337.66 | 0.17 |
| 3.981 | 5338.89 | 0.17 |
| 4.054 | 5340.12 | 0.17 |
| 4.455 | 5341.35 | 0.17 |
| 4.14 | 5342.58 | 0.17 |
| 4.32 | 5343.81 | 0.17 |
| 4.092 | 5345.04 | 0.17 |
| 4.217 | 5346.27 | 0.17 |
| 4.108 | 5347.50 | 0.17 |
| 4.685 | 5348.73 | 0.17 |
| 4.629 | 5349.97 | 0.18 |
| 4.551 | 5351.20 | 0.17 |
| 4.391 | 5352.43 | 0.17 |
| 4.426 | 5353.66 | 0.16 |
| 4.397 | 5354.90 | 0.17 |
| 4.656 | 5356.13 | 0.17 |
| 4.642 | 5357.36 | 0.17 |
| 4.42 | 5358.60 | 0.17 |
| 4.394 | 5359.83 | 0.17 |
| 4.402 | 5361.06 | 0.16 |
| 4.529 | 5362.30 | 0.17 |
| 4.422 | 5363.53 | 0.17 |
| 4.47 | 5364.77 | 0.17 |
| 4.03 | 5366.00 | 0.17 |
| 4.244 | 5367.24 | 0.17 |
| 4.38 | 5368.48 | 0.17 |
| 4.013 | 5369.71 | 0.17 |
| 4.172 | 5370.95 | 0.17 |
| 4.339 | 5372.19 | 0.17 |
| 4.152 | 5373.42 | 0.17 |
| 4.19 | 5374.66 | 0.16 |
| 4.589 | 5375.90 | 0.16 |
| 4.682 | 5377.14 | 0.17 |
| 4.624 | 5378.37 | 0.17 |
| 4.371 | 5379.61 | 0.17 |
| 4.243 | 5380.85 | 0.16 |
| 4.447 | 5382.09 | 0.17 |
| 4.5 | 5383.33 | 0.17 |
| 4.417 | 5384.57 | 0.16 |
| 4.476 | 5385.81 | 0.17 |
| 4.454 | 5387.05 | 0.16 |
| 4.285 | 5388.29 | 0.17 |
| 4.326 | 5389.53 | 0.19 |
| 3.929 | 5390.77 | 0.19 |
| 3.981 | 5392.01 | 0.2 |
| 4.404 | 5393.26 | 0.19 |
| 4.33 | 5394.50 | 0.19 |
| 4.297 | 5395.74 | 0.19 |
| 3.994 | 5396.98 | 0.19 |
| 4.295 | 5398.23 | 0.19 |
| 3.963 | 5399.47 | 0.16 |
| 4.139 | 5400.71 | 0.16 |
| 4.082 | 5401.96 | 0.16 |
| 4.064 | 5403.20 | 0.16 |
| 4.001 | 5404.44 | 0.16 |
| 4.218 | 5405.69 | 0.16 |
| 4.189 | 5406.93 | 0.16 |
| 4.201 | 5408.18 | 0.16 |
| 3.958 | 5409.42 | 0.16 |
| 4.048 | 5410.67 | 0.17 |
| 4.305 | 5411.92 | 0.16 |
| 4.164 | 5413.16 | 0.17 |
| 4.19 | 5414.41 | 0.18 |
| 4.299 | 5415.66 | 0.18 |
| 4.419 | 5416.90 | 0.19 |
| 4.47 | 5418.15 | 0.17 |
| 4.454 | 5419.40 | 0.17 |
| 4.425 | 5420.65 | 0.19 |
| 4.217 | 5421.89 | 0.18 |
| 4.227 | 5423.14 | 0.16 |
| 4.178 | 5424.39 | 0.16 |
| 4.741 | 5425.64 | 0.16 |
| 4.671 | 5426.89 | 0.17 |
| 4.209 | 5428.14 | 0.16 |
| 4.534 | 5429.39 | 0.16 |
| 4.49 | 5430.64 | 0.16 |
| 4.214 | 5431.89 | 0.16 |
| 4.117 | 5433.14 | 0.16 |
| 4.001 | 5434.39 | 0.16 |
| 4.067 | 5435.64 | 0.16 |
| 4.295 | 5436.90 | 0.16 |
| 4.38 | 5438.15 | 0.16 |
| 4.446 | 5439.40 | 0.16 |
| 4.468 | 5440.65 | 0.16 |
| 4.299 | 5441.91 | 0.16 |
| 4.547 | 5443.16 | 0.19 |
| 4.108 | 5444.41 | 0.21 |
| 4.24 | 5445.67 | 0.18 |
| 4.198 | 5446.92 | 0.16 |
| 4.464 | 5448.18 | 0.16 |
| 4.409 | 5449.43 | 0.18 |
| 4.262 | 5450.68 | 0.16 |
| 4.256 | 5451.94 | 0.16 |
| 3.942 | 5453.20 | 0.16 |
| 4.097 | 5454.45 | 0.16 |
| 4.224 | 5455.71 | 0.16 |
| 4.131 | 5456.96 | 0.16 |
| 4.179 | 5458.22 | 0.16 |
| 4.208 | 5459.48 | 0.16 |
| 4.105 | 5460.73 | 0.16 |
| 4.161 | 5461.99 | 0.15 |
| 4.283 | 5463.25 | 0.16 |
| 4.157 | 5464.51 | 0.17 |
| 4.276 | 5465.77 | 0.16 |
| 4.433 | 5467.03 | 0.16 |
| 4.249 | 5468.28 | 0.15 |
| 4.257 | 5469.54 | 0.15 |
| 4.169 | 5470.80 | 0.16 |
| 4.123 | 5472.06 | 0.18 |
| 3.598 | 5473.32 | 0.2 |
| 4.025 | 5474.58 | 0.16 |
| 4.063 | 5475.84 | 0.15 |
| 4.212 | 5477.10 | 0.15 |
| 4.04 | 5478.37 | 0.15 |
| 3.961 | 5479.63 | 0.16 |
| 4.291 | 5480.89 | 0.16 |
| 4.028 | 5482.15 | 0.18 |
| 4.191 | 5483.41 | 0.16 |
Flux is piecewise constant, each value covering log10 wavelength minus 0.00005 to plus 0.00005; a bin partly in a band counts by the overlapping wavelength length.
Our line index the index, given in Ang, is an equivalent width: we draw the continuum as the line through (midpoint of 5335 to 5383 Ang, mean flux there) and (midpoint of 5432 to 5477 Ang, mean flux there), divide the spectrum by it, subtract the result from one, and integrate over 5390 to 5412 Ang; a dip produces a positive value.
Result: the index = 0.8 Ang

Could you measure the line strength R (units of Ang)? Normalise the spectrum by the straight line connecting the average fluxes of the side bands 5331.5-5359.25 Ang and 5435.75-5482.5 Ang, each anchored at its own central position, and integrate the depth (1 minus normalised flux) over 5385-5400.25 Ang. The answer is 0.2 Ang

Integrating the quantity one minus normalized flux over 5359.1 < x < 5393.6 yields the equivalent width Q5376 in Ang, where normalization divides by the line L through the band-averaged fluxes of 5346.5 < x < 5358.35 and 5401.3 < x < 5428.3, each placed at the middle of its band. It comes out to 0.5 Ang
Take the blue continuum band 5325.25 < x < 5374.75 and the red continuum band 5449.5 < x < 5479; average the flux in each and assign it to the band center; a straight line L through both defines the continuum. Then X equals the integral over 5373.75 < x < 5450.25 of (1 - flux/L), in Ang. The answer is -1.5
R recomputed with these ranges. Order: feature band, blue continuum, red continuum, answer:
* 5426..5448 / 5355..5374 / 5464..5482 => -0.60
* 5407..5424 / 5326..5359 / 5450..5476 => -0.21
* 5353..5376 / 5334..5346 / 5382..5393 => -0.34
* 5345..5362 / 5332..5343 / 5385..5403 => -0.73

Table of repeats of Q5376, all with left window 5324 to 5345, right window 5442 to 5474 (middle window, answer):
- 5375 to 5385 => -0.75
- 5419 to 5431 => -0.64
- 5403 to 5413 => 0.12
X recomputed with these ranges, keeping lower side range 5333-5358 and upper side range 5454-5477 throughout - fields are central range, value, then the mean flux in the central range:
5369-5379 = -0.1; 4.35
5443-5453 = -0.2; 4.28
